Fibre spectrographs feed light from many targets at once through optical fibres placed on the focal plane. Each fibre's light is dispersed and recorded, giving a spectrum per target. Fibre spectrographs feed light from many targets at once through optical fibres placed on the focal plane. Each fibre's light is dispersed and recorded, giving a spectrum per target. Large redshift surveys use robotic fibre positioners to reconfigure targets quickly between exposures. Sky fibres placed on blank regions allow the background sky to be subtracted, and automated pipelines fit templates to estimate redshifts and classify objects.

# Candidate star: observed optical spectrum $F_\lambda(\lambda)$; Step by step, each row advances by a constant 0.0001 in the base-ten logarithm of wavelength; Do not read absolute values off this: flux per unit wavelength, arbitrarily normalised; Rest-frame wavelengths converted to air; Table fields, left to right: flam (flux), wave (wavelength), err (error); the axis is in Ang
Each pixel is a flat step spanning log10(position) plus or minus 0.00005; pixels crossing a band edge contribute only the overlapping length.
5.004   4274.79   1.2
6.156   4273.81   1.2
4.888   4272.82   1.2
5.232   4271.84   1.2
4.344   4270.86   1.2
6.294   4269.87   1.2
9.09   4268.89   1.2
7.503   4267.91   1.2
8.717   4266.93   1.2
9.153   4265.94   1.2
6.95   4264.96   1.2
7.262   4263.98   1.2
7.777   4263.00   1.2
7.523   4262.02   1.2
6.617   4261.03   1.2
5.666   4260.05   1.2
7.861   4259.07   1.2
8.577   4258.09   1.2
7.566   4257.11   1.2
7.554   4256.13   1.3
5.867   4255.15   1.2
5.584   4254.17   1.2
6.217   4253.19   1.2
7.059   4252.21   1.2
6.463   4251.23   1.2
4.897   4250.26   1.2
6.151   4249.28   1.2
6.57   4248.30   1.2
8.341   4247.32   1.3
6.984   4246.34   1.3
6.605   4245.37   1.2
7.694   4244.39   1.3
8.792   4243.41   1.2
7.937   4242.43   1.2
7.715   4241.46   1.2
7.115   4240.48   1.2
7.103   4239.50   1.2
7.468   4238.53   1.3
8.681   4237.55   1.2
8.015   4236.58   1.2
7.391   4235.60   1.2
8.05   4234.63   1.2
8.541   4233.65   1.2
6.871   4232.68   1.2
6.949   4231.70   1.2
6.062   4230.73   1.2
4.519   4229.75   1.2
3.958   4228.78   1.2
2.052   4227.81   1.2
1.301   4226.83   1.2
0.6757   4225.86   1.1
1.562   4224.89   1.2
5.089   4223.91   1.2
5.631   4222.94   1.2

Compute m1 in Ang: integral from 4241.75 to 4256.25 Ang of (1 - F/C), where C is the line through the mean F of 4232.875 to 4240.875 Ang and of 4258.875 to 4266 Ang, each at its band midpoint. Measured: 1.3 Ang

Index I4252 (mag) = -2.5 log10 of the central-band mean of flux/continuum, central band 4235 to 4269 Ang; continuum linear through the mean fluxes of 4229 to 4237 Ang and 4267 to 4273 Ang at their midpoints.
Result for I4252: -0.095 mag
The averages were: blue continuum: 6.94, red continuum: 6.48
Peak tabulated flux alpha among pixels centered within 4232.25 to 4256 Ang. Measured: 8.792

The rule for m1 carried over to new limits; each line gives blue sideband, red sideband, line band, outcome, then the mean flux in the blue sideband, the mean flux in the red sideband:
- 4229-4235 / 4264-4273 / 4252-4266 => -0.3 Ang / 6.68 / 7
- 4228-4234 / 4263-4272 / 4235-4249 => -2.8 Ang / 5.9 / 7.28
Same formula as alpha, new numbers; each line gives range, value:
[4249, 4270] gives 9.153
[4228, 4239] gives 8.681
